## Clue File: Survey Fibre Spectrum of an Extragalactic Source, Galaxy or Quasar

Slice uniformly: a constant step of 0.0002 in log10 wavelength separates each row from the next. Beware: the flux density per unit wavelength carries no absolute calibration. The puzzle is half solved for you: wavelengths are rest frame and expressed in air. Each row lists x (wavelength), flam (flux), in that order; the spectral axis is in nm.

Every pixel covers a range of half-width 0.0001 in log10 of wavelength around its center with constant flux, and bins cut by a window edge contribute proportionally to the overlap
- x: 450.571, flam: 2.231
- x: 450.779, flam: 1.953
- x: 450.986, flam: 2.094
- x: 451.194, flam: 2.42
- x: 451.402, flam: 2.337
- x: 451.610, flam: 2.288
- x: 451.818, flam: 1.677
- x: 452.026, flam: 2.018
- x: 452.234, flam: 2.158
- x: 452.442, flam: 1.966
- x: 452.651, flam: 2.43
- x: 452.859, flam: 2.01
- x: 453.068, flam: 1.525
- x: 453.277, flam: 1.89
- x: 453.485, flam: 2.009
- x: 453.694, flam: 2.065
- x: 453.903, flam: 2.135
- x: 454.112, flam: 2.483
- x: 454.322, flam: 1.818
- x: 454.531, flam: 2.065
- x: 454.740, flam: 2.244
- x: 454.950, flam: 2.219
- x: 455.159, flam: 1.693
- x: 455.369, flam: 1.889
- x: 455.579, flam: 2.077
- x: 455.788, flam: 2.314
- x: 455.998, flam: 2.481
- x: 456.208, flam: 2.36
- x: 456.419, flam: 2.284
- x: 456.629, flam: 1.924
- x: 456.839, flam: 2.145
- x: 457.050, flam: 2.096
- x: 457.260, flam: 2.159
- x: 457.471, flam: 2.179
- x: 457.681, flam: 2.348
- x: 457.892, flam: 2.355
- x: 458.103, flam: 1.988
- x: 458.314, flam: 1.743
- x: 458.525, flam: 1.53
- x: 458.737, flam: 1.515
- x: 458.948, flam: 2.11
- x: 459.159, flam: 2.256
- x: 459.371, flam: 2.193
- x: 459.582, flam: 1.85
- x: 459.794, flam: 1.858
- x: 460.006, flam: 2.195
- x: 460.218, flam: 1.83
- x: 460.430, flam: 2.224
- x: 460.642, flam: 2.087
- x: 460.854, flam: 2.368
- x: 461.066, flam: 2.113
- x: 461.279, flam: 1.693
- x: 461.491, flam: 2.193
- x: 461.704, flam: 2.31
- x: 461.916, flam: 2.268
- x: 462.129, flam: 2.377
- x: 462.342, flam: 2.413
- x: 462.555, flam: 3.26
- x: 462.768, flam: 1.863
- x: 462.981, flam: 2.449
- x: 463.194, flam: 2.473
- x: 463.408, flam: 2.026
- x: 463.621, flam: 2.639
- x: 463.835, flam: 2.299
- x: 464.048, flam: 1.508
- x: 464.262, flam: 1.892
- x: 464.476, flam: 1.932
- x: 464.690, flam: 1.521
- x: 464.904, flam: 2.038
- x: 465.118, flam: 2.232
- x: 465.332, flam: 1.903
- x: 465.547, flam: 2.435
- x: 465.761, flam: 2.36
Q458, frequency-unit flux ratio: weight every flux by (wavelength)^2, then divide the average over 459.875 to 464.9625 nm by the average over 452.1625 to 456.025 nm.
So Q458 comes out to 1.1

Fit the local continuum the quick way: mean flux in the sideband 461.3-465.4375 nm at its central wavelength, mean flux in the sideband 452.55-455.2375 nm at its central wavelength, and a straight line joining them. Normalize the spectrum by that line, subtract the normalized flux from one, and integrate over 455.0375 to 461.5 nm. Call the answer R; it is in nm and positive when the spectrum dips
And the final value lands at 0.13 nm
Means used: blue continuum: 2.05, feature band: 2.06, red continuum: 2.18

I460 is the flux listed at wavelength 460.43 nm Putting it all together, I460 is 2.224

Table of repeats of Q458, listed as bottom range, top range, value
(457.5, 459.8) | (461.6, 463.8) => 1.23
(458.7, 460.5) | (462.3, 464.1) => 1.18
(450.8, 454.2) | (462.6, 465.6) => 1.06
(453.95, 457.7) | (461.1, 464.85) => 1.05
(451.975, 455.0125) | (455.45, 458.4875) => 1.06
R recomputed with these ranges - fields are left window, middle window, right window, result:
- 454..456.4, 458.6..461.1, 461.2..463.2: 0.255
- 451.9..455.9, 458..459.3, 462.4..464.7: 0.159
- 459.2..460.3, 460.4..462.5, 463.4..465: -0.249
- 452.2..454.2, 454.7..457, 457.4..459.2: -0.137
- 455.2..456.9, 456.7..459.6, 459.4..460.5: 0.054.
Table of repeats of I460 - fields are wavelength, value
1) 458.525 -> 1.53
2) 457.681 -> 2.348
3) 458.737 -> 1.515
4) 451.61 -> 2.288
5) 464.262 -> 1.892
